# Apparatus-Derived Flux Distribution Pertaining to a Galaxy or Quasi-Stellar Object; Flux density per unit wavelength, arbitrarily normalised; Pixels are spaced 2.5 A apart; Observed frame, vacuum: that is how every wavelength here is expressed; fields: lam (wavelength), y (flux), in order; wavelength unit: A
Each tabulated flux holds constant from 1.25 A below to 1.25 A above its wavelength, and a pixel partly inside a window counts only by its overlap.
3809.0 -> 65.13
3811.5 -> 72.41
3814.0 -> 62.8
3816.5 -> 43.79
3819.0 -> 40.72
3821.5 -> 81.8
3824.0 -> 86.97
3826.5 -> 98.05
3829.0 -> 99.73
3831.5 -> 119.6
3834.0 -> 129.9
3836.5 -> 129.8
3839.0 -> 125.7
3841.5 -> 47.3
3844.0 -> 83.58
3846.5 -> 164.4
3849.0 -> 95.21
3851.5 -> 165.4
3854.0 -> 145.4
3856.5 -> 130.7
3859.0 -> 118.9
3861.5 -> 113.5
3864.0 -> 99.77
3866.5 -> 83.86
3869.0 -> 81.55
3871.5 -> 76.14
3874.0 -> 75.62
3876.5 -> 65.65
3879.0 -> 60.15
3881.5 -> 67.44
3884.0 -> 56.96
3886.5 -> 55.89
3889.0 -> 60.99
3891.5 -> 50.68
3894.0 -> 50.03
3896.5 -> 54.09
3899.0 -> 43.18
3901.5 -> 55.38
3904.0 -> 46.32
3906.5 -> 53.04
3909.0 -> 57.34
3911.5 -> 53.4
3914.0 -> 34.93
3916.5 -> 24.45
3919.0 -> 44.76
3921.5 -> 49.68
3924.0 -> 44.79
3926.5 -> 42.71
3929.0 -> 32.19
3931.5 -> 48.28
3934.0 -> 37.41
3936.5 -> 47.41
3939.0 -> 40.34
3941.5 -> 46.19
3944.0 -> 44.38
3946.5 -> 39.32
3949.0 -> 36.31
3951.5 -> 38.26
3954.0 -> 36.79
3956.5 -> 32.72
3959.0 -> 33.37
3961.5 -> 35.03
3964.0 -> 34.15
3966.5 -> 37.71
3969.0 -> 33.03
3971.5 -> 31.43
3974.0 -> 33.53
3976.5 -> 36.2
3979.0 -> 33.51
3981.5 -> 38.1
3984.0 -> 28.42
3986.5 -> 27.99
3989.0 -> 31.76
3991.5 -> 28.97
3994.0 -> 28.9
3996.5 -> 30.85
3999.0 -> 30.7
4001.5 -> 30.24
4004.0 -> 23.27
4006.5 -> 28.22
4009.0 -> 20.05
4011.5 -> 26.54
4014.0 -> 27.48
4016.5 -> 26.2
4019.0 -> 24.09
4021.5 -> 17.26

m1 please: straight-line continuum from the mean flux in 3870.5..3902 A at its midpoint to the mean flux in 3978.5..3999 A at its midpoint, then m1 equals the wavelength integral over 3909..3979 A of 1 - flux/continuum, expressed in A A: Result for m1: 6.6 A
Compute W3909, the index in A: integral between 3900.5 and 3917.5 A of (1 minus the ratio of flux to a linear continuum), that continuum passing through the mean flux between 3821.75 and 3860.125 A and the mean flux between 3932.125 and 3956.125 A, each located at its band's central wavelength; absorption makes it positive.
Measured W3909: 5.1 A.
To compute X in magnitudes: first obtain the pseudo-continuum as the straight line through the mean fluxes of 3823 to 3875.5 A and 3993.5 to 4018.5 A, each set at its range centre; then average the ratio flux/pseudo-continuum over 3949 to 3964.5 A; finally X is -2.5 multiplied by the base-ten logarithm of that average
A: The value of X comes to 0.43 mag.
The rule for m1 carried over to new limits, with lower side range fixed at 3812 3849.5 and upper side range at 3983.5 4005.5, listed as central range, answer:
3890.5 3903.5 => 3.27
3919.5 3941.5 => 4.49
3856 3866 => -3.73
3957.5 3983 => 2.52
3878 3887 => 1.56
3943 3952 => 1.52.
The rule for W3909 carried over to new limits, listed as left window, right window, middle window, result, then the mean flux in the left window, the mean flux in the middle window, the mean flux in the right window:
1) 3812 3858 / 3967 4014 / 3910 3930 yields 6.9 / 102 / 41.2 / 30.1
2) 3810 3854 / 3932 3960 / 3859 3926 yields 7.3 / 98.1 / 60.9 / 39.6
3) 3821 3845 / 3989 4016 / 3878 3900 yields 6.1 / 101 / 55.6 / 27.7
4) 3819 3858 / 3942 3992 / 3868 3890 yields 5.2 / 111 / 66.6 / 34.8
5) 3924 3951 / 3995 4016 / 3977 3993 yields -0.1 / 41.5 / 31.6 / 27.2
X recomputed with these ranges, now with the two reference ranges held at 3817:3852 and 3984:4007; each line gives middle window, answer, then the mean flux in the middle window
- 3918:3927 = 0.33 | 45.7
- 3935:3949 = 0.24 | 42.8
